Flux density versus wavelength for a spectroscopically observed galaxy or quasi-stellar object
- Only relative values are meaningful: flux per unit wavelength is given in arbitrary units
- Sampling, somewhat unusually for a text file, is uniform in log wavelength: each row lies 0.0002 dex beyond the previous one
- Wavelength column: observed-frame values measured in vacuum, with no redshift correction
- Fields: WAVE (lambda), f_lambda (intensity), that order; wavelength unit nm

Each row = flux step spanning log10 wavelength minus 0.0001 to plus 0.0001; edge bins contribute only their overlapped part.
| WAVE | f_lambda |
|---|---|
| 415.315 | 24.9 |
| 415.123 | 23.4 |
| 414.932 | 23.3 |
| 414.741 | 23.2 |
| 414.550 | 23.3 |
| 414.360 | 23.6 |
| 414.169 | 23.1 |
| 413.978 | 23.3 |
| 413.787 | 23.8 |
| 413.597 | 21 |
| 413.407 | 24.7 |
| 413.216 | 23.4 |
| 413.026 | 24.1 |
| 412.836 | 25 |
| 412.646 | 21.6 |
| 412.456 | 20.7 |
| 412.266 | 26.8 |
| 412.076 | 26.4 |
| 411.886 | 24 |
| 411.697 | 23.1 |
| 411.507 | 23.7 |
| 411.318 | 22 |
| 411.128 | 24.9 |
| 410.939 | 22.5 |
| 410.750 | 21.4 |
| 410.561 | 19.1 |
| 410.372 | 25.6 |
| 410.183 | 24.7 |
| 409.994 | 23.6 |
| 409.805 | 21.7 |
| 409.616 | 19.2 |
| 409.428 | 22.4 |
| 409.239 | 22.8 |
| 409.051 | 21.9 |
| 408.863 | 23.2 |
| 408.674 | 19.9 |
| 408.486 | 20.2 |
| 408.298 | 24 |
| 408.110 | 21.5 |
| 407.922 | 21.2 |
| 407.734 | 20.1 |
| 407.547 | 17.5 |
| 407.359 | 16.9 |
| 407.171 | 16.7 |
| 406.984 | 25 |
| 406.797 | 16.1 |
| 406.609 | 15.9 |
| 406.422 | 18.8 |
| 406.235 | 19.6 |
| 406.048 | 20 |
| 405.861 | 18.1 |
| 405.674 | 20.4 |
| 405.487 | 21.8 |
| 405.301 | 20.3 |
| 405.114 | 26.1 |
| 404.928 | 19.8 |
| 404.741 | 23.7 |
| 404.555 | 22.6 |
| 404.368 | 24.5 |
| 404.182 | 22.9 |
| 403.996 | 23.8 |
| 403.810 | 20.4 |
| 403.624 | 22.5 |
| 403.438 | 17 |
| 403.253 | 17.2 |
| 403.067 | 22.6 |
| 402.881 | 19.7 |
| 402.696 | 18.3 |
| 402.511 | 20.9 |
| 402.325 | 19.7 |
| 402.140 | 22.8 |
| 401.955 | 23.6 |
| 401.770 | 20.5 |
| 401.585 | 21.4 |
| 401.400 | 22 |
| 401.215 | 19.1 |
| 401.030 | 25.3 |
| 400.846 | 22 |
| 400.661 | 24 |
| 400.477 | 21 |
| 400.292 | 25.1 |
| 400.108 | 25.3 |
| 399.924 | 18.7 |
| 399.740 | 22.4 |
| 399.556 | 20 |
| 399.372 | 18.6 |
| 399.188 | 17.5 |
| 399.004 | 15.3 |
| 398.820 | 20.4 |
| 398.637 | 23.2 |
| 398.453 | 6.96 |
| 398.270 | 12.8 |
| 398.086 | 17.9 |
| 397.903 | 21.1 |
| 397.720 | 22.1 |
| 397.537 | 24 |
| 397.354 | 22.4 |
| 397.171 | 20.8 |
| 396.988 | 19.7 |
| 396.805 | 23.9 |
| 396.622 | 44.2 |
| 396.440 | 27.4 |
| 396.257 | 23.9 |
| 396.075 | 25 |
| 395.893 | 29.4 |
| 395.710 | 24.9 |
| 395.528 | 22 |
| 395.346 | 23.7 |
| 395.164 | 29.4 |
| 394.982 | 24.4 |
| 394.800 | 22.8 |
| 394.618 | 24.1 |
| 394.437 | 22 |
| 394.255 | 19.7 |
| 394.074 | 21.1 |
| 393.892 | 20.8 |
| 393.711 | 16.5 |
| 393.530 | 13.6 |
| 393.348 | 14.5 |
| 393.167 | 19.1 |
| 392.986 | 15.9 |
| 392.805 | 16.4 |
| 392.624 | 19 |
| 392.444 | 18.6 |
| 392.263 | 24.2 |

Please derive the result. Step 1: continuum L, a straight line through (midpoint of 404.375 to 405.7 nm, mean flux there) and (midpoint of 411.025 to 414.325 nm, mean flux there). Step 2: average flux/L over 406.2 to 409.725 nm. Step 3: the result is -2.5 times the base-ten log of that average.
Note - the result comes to 0.13 mag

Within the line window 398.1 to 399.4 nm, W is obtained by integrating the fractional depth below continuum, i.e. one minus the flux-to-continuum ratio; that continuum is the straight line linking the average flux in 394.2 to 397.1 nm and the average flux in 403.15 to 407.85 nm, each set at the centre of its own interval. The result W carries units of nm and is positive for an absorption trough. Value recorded 0.406 nm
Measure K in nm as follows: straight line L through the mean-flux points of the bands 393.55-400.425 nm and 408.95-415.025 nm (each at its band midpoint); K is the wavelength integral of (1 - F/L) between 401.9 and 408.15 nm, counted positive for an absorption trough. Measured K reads 0.59 nm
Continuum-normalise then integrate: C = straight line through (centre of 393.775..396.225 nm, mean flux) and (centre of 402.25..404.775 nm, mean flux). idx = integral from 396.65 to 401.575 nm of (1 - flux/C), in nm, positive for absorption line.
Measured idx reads 0.37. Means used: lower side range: 23.7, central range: 20.8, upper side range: 21.1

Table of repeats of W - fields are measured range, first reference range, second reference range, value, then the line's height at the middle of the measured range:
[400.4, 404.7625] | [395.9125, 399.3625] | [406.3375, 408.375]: -0.22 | 20.5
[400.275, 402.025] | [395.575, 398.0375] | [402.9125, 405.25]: 0.07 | 23.1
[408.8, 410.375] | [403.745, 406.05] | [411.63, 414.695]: 0.02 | 22.9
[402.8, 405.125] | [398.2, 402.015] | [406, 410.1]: -0.15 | 20.3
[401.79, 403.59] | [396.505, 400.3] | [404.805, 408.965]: 0.03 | 20.6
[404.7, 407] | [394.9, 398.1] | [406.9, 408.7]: 0.10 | 21.1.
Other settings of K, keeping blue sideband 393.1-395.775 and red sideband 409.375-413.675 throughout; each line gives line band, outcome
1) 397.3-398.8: 0.197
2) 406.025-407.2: 0.191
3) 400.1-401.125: -0.081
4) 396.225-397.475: -0.267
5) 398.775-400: 0.160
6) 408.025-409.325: 0.051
